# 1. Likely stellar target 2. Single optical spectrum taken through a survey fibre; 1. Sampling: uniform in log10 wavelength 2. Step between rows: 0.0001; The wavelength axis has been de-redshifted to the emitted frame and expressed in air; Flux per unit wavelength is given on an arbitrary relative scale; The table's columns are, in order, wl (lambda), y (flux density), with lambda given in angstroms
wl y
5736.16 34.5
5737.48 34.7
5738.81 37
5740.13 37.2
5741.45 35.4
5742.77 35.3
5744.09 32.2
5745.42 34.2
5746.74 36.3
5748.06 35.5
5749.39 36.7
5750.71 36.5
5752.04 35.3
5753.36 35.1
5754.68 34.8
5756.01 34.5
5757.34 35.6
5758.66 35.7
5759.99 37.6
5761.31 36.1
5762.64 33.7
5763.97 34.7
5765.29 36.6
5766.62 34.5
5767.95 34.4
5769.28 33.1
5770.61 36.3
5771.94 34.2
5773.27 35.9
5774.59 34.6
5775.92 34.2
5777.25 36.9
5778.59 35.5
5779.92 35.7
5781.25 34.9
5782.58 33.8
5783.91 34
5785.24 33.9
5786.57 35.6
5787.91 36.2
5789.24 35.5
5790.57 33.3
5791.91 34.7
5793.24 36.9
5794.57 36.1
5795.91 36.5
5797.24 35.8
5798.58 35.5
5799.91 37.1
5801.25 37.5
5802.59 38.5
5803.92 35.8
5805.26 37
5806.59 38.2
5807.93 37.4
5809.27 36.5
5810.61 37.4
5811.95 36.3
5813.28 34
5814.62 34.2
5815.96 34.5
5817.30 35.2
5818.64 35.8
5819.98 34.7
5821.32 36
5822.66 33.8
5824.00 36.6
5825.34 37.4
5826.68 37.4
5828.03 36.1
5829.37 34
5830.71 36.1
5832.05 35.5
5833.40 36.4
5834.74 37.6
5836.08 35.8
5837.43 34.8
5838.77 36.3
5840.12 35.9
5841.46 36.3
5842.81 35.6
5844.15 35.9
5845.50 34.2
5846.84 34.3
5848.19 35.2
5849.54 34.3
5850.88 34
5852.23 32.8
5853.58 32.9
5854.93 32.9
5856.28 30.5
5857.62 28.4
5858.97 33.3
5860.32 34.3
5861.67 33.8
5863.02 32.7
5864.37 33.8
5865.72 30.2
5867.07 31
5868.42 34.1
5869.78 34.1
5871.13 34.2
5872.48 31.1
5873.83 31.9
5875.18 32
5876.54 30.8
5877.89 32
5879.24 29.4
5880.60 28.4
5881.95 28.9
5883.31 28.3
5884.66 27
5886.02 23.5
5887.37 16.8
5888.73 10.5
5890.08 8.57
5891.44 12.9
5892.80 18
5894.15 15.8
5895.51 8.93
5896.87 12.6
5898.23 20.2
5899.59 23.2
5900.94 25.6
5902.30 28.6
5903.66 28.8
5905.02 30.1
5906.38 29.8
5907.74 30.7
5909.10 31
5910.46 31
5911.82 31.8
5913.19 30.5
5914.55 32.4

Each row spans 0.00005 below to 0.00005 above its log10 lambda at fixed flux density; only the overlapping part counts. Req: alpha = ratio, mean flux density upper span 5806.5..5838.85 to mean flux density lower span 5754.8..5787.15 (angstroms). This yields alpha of 1.0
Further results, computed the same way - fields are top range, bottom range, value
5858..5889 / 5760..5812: 0.84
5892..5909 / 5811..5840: 0.64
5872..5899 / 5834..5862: 0.65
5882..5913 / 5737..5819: 0.64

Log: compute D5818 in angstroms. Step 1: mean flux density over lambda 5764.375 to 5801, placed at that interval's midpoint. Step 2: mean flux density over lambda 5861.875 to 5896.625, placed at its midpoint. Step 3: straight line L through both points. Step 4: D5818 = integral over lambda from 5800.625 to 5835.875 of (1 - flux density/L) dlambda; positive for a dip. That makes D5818 -4.90 angstroms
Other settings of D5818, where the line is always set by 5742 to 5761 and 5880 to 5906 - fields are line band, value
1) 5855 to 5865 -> -3.33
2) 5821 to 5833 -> -3.55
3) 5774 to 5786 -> -0.87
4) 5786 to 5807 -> -3.72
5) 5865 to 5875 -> -3.89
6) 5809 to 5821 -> -2.68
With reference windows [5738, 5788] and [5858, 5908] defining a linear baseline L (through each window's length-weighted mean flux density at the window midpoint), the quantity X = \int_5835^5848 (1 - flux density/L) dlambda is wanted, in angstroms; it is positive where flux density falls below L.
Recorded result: -2.7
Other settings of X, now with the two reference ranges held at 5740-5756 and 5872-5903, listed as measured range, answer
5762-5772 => -0.34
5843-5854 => -3.36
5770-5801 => -3.39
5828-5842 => -4.28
